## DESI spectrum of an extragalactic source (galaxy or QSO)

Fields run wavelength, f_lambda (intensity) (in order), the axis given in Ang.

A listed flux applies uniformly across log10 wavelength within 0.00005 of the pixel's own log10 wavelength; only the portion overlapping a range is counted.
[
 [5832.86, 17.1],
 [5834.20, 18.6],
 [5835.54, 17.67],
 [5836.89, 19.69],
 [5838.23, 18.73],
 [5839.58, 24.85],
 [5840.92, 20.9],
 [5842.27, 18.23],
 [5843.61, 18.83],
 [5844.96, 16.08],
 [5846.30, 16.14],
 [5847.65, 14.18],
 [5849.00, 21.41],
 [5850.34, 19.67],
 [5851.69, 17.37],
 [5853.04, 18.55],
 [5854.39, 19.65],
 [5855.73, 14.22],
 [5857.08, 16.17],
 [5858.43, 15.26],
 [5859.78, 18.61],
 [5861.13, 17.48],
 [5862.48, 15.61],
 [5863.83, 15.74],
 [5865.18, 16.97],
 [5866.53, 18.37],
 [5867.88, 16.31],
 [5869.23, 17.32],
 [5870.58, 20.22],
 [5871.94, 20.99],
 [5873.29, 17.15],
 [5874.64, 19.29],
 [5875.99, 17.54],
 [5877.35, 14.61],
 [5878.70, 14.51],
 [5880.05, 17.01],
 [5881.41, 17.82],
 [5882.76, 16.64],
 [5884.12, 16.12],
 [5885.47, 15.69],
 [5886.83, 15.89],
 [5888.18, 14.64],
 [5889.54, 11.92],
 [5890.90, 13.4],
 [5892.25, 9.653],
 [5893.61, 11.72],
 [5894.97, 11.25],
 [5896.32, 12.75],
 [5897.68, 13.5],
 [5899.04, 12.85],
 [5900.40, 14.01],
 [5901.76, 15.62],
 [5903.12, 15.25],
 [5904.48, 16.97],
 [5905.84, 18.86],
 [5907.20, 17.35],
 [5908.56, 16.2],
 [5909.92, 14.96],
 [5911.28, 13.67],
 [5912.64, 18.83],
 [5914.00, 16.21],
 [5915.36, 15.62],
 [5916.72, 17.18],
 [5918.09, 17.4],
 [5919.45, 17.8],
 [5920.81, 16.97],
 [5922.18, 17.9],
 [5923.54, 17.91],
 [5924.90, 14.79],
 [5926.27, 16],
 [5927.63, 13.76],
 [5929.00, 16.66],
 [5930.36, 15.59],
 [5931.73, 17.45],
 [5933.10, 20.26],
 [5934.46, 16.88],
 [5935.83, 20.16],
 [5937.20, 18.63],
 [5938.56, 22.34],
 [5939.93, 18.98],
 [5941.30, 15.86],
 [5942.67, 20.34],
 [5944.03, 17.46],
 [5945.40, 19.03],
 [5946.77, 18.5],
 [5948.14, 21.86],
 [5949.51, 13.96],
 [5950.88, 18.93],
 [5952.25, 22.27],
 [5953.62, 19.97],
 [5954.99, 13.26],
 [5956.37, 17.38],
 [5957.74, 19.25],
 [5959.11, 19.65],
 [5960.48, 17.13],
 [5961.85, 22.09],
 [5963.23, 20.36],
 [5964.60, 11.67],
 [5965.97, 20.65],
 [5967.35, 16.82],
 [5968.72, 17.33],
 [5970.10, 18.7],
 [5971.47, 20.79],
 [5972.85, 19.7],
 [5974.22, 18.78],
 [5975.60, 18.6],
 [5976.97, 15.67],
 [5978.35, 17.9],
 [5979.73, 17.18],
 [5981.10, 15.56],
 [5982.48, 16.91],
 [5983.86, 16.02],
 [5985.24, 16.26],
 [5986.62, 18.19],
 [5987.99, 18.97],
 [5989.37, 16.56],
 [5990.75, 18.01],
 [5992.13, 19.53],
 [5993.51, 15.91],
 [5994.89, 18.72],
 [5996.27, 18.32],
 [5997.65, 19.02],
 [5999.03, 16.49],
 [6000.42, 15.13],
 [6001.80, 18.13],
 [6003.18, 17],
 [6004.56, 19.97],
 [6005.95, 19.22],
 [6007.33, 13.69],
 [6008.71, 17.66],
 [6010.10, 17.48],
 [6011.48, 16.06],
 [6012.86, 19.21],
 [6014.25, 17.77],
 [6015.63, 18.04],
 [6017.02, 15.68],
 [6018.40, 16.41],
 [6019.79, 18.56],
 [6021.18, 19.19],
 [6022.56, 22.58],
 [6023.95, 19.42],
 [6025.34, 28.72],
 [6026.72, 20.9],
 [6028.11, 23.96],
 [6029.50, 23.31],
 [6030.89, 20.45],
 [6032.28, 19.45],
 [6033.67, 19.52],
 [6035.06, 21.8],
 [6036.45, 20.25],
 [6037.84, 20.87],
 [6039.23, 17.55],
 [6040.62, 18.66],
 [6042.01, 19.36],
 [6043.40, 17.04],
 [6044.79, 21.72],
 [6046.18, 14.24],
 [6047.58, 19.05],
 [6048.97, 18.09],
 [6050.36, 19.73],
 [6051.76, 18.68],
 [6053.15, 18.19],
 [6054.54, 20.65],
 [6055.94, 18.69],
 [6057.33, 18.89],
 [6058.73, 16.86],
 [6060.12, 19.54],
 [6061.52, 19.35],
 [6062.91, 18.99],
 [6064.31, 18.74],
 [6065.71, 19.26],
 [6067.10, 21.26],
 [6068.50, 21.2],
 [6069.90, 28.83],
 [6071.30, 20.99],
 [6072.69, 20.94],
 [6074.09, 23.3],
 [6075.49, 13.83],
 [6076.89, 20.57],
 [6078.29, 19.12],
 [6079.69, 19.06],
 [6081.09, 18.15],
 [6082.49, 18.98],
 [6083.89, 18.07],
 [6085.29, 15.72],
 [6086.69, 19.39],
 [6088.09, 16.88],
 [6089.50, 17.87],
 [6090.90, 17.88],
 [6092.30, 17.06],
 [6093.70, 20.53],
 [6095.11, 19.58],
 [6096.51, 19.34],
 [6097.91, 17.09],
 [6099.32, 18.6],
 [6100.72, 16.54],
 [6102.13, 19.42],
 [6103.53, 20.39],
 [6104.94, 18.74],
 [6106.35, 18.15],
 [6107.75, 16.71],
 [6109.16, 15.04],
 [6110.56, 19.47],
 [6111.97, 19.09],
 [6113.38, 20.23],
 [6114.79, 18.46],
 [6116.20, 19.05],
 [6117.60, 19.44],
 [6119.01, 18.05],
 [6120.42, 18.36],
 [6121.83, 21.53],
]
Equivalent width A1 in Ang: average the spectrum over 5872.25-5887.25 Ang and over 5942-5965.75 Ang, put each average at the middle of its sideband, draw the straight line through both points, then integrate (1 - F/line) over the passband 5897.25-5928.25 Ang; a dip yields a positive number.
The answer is 2.46 Ang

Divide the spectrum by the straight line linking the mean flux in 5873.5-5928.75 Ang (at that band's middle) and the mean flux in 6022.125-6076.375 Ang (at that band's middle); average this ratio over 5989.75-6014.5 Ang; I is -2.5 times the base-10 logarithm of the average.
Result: 0.06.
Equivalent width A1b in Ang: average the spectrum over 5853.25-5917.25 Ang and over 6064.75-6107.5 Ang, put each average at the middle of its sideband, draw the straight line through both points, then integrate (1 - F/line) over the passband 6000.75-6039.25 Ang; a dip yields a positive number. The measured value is -2.7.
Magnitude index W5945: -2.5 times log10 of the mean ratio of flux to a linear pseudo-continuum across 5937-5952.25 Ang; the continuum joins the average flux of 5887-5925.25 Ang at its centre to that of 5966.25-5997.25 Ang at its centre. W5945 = -0.15 mag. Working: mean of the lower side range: 15.2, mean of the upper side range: 17.8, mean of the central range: 18.9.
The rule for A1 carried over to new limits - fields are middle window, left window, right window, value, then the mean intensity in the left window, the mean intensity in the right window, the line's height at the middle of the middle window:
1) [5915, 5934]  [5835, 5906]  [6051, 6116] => 0.40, 16.6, 19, 17.2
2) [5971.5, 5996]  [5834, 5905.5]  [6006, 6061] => 0.98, 16.6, 19.2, 18.4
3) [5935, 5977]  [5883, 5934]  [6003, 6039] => -3.54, 15.5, 19.5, 17.2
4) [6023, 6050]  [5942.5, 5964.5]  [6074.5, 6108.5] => -2.68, 18.6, 18.3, 18.4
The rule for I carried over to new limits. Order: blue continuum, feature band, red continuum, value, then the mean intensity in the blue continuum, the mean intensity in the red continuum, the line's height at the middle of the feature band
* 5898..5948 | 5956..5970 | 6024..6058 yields -0.01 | 17.1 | 20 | 18.1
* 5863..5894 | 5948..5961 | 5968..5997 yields -0.05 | 16.1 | 17.8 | 17.3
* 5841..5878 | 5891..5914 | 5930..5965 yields 0.23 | 17.5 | 18.5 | 18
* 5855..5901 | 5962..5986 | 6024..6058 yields 0.03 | 15.6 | 20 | 18.2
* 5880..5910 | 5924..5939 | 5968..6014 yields -0.10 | 14.7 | 17.7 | 15.8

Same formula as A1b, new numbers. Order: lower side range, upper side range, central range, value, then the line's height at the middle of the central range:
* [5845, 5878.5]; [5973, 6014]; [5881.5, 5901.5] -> 4.2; 17.4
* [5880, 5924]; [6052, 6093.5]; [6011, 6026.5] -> -1.1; 18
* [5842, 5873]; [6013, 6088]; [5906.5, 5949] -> 1.8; 18.3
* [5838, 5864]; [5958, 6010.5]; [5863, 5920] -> 6.5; 17.9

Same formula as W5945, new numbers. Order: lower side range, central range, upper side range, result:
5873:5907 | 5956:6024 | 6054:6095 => -0.04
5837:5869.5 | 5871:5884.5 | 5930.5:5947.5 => 0.05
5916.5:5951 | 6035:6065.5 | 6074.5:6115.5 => -0.04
